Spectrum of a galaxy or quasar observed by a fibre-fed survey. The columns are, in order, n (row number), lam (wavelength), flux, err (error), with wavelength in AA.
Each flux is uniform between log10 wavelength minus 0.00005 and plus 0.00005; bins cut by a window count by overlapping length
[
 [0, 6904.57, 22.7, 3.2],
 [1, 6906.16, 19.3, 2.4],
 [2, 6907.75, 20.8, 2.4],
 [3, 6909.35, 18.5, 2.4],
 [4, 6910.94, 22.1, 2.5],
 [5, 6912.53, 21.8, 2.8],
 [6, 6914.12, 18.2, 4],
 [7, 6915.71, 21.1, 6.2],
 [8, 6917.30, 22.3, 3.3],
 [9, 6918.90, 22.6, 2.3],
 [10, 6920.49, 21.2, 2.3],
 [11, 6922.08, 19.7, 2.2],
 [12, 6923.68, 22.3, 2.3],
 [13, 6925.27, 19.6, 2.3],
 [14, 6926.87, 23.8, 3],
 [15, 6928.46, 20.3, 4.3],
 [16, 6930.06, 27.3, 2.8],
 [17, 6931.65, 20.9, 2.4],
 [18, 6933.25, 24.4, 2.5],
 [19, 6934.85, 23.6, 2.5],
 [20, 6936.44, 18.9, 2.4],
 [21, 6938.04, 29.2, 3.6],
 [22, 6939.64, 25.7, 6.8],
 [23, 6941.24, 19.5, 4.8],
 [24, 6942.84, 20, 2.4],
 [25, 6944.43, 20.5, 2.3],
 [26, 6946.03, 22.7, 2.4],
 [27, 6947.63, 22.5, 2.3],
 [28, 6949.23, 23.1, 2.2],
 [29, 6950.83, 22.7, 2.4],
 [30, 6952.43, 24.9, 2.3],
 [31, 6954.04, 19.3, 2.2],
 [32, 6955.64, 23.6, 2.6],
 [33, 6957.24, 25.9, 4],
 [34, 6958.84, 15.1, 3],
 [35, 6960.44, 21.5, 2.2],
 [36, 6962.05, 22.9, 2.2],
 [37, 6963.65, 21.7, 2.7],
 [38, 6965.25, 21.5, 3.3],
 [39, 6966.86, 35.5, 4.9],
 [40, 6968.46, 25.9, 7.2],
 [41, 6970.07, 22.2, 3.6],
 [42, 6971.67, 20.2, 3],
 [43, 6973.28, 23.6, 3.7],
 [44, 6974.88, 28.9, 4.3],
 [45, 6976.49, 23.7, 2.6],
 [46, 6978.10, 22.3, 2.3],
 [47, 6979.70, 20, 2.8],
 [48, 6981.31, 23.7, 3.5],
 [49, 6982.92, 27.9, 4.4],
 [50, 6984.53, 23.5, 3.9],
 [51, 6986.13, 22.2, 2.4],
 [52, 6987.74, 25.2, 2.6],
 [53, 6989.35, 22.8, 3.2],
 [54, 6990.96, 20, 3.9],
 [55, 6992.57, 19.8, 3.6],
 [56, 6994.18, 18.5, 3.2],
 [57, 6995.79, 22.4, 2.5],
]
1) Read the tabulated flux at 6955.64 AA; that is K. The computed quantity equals 23.6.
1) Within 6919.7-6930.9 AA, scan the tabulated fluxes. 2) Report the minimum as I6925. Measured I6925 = 19.6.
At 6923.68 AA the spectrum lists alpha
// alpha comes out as 22.3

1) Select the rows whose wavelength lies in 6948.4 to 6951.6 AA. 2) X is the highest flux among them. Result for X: 23.1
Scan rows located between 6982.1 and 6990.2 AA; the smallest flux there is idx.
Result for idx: 22.2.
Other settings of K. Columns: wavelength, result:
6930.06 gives 27.3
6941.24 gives 19.5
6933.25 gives 24.4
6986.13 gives 22.2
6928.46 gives 20.3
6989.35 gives 22.8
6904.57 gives 22.7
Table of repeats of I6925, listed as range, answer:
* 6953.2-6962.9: 15.1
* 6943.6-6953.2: 20.5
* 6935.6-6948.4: 18.9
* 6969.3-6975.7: 20.2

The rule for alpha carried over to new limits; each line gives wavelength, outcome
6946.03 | 22.7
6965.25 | 21.5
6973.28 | 23.6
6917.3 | 22.3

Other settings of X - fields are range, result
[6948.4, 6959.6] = 25.9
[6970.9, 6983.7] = 28.9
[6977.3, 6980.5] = 22.3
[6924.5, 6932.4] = 27.3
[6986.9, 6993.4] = 25.2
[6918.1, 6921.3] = 22.6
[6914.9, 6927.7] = 23.8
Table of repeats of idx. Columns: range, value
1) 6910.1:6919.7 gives 18.2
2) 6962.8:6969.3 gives 21.5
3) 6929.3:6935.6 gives 20.9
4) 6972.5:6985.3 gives 20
